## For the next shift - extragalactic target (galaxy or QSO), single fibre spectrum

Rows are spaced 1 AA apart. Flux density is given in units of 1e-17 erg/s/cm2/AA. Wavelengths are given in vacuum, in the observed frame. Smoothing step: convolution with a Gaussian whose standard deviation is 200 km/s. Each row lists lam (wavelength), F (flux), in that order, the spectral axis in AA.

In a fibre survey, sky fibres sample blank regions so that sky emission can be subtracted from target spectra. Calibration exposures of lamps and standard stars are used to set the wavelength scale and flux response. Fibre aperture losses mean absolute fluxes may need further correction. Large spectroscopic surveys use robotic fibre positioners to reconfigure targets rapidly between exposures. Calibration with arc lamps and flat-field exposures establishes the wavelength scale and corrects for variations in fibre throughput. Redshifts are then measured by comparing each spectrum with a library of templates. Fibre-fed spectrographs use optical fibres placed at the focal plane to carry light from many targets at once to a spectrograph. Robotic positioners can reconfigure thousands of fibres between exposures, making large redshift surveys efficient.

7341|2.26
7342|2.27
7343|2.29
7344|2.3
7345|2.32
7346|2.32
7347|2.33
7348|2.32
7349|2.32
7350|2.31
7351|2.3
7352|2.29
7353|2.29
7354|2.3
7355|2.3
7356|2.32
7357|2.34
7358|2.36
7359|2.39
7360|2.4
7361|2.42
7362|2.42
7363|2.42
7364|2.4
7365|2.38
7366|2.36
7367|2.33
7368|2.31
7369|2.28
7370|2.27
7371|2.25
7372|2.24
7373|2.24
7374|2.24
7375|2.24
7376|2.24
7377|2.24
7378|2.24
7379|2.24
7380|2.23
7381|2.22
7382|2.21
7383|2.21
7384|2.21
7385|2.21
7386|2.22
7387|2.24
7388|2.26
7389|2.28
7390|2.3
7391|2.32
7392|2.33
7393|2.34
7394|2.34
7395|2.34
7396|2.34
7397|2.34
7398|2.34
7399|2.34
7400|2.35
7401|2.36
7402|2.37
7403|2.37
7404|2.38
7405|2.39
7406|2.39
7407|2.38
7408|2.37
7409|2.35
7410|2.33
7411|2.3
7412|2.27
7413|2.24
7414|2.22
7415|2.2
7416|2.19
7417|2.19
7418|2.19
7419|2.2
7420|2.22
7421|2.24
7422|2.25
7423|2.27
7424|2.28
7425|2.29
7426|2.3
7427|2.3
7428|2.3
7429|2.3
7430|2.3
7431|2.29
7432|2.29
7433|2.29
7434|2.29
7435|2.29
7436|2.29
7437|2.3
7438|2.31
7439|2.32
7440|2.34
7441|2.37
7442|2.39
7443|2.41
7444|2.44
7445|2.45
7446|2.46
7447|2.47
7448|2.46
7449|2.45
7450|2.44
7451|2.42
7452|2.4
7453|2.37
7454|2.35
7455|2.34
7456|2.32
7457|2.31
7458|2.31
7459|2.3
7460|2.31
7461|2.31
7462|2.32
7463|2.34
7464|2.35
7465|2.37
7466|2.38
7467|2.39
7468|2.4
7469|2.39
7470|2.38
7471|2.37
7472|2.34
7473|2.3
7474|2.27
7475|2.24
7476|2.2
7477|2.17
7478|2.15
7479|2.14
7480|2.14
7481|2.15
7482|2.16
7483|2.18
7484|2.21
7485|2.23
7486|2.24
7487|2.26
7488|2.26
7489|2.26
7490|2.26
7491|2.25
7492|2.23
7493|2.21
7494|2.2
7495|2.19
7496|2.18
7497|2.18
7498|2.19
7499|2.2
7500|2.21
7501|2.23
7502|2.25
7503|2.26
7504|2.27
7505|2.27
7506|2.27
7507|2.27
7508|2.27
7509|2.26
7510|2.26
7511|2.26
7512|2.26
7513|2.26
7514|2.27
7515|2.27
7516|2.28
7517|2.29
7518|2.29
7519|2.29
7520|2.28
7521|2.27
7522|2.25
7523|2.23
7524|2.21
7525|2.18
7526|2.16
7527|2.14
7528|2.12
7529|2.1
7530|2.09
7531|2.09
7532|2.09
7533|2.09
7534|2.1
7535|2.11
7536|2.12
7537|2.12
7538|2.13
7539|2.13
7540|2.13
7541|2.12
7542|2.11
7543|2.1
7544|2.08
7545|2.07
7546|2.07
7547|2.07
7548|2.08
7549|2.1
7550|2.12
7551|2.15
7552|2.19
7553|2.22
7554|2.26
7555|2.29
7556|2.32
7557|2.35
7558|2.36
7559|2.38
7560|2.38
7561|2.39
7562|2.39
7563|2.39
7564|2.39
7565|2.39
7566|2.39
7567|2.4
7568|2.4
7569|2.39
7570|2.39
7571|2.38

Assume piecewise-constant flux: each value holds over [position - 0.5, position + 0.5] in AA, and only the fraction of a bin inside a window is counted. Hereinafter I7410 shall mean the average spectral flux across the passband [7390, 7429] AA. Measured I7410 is 2.3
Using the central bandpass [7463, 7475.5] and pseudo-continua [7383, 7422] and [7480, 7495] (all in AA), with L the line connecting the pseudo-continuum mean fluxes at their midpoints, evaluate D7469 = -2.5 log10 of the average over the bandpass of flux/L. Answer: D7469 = -0.05 mag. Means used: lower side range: 2.29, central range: 2.35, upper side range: 2.22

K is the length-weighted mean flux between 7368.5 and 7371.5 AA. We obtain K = 2.27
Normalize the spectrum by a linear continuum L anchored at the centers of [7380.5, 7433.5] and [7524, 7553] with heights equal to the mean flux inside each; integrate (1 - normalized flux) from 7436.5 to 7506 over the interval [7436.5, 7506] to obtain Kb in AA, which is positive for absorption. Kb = -2.9 AA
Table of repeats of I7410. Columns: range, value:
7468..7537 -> 2.22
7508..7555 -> 2.17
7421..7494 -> 2.31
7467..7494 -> 2.25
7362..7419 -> 2.29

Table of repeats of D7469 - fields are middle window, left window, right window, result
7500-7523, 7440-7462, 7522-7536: -0.04 mag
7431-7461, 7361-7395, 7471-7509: -0.05 mag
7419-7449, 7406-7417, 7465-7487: -0.02 mag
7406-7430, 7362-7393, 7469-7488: -0.01 mag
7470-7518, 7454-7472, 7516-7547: 0.01 mag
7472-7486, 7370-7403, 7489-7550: 0.01 mag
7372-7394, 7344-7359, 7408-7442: 0.02 mag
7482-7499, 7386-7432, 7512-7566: 0.01 mag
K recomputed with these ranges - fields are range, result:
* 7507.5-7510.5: 2.26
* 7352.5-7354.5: 2.29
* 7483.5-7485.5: 2.22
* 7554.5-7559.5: 2.34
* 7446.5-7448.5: 2.46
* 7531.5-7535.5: 2.1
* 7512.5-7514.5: 2.26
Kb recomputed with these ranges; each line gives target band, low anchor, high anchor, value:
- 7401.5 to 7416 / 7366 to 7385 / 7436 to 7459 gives -0.1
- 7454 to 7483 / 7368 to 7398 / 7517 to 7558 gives -1.1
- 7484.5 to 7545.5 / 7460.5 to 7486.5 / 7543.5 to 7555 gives -0.1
